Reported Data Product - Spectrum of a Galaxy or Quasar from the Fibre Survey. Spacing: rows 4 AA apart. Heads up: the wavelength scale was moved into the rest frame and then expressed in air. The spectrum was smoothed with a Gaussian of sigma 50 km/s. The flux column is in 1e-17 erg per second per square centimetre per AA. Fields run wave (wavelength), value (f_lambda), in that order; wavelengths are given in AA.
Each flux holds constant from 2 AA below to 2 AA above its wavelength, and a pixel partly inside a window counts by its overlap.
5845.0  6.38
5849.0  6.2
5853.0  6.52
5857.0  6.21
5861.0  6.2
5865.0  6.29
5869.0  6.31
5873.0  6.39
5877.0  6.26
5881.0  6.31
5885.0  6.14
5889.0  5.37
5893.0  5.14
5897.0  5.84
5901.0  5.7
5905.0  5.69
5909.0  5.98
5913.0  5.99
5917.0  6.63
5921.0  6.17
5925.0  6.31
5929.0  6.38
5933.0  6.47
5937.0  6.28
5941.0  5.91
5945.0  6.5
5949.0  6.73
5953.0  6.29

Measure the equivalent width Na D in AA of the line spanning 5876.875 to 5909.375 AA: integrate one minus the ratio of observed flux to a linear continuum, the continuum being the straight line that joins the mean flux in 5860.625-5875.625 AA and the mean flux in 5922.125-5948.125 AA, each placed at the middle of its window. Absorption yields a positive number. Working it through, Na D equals 2.7 AA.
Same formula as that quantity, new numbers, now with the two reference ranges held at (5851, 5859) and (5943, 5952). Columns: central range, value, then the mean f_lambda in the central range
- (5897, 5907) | 1.2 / 5.72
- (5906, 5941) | 1.5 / 6.24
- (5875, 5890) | 0.9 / 6.06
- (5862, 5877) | 0.2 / 6.31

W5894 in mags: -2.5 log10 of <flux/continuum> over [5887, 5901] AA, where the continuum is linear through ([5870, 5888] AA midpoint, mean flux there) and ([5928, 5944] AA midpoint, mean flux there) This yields 0.14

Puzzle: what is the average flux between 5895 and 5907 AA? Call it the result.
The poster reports 5.74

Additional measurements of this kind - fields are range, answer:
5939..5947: 6.21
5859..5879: 6.29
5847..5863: 6.28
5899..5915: 5.84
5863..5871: 6.3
